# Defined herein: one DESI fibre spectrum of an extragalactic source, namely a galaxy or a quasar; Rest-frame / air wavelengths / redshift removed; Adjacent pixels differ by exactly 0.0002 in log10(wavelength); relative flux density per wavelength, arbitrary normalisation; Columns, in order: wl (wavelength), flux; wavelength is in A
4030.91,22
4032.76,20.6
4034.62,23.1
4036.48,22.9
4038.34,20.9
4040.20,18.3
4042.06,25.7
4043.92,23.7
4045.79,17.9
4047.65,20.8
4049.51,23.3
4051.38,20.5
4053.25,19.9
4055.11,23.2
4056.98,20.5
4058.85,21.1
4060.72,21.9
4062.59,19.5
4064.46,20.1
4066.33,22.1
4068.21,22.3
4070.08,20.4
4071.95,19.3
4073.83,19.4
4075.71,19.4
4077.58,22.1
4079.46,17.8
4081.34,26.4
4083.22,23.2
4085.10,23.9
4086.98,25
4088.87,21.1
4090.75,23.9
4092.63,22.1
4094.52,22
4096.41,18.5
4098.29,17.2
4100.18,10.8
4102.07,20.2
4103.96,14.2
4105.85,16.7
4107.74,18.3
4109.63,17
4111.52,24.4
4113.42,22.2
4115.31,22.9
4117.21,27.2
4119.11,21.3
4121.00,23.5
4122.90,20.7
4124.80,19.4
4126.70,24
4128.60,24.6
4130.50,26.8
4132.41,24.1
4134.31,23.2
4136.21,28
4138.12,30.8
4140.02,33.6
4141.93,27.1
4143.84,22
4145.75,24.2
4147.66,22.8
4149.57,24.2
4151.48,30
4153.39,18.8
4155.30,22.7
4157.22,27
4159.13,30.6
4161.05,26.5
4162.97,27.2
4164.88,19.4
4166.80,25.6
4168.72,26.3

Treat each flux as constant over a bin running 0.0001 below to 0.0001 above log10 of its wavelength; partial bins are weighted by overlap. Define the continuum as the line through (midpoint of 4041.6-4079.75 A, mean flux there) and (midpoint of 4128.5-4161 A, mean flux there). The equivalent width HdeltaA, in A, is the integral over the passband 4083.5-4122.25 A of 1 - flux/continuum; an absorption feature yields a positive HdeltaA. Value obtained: 4.6 A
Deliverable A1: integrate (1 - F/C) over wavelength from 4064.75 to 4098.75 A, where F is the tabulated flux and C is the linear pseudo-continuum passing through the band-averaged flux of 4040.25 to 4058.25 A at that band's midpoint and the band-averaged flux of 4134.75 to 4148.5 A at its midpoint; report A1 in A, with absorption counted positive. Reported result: 2.8 A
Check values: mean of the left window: 21.5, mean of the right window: 26.8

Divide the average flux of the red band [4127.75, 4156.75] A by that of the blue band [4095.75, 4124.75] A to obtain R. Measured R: 1.3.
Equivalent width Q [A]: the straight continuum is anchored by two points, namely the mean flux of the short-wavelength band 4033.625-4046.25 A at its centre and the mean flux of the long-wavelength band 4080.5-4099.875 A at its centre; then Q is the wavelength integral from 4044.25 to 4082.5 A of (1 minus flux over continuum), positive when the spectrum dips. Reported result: 1.7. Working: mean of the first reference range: 21.9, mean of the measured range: 21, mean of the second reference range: 21.9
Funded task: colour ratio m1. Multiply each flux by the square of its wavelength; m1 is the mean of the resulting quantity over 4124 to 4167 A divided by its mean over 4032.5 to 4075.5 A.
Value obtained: 1.25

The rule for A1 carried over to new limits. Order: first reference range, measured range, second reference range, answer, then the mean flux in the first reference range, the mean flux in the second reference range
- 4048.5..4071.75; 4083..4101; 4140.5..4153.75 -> 1.37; 21.2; 24.7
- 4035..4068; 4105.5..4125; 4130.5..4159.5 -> 2.40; 21.4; 25.9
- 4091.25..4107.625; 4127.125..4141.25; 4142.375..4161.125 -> -2.89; 17.9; 24.9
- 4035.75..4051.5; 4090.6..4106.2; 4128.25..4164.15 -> 3.74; 21.6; 26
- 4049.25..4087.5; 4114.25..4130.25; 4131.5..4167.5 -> 0.75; 21.4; 25.7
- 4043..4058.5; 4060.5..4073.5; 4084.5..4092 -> 0.87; 21.2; 23.4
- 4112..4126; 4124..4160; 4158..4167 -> -1.73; 22.5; 25.9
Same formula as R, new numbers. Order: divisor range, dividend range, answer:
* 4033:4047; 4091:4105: 0.84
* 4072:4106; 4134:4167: 1.27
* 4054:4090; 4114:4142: 1.16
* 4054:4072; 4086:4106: 0.92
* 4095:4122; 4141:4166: 1.26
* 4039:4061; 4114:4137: 1.11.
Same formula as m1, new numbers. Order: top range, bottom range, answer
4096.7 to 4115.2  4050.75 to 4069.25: 0.88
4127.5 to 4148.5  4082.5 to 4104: 1.31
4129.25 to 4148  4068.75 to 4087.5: 1.25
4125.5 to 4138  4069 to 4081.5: 1.28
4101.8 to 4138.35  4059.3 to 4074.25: 1.11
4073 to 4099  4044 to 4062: 1.04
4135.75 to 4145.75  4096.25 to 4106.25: 1.77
